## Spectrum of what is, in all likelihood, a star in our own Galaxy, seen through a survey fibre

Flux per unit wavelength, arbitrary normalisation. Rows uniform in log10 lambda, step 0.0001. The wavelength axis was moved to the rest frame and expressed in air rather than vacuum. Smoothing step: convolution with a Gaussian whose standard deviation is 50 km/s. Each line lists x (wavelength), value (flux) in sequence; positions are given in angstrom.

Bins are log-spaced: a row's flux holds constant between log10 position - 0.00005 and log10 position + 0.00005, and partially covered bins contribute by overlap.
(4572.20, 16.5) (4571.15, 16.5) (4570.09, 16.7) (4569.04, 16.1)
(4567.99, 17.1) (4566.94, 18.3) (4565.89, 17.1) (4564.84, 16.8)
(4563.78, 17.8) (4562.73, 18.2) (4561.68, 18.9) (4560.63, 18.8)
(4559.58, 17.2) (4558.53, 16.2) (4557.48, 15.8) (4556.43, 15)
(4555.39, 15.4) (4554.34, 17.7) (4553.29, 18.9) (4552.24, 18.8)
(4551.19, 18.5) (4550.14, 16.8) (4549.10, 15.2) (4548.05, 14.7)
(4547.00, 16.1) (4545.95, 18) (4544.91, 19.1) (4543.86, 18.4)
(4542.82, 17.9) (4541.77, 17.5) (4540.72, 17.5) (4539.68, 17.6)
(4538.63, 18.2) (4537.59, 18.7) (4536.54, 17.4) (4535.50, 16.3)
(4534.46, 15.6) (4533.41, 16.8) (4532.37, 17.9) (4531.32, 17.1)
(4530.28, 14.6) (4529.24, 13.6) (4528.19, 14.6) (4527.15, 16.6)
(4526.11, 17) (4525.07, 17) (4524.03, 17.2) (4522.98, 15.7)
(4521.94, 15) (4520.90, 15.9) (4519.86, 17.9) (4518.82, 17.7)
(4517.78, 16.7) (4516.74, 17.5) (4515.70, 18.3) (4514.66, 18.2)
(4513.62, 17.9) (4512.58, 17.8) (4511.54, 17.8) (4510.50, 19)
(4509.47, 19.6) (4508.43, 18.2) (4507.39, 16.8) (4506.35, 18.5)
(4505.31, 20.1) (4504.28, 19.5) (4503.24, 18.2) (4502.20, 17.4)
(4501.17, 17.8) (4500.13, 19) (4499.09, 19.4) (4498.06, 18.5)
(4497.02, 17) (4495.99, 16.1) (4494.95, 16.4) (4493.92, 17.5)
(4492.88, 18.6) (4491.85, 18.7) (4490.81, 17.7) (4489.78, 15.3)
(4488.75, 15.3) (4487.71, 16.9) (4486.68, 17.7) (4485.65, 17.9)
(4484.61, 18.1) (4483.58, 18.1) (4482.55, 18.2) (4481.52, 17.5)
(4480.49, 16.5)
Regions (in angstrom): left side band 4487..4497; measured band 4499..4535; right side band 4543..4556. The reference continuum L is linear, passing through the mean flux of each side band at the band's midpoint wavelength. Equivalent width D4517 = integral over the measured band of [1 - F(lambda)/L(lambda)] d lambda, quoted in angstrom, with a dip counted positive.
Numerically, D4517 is -0.48 angstrom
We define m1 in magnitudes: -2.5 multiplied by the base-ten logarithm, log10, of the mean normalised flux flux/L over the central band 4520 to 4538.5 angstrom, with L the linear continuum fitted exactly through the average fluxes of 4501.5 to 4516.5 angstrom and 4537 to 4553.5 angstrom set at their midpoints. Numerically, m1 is 0.10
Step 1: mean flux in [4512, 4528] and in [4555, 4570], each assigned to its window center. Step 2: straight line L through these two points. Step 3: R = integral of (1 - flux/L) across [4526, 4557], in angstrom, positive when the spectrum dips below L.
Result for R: 0.3 angstrom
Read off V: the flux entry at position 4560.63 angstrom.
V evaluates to 18.8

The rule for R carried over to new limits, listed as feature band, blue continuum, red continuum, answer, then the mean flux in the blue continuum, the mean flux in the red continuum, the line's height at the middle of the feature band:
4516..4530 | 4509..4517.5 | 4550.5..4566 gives 1.3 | 18.2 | 17.4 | 18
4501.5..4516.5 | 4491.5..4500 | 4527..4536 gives -1.1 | 17.8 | 15.9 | 17.1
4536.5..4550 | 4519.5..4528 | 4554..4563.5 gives -0.5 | 16.4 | 17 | 16.8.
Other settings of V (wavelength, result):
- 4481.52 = 17.5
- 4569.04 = 16.1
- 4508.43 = 18.2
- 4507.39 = 16.8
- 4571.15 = 16.5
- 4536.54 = 17.4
